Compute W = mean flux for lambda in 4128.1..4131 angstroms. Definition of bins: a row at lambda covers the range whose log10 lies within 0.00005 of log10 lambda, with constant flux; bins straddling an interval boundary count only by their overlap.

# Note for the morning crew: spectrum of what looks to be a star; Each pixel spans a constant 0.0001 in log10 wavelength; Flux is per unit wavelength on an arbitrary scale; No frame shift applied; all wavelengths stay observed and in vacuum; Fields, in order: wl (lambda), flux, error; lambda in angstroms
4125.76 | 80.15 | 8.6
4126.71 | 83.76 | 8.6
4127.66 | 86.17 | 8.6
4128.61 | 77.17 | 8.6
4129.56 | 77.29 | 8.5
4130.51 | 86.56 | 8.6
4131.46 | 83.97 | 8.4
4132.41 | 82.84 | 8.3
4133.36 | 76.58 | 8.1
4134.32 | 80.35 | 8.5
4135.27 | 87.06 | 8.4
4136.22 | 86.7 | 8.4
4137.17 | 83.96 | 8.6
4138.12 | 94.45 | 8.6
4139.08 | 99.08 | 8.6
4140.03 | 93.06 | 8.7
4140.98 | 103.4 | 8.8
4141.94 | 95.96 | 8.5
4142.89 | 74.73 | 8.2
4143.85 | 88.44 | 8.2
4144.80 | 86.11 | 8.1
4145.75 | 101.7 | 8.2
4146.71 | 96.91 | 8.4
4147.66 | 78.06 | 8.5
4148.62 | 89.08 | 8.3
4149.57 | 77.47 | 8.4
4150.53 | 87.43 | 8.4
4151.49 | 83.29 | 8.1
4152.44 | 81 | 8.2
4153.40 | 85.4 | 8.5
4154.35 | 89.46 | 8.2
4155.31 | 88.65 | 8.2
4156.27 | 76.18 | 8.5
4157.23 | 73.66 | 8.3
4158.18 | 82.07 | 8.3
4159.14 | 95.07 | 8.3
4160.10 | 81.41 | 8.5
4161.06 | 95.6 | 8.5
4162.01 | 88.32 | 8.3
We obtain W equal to 80.5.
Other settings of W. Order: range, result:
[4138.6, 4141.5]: 98.4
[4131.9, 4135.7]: 81.6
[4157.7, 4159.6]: 88.7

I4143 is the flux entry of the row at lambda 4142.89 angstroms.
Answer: 74.73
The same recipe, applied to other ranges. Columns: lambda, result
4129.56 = 77.29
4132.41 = 82.84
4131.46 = 83.97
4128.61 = 77.17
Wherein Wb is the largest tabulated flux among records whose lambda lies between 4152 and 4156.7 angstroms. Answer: 89.46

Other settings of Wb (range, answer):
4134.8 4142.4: 103.4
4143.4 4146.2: 101.7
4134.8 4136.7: 87.06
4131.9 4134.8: 82.84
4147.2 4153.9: 89.08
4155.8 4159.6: 95.07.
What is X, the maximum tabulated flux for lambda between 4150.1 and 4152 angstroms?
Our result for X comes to 87.43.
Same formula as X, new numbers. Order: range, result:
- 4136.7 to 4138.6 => 94.45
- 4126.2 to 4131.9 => 86.56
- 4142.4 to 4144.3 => 88.44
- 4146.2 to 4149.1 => 96.91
